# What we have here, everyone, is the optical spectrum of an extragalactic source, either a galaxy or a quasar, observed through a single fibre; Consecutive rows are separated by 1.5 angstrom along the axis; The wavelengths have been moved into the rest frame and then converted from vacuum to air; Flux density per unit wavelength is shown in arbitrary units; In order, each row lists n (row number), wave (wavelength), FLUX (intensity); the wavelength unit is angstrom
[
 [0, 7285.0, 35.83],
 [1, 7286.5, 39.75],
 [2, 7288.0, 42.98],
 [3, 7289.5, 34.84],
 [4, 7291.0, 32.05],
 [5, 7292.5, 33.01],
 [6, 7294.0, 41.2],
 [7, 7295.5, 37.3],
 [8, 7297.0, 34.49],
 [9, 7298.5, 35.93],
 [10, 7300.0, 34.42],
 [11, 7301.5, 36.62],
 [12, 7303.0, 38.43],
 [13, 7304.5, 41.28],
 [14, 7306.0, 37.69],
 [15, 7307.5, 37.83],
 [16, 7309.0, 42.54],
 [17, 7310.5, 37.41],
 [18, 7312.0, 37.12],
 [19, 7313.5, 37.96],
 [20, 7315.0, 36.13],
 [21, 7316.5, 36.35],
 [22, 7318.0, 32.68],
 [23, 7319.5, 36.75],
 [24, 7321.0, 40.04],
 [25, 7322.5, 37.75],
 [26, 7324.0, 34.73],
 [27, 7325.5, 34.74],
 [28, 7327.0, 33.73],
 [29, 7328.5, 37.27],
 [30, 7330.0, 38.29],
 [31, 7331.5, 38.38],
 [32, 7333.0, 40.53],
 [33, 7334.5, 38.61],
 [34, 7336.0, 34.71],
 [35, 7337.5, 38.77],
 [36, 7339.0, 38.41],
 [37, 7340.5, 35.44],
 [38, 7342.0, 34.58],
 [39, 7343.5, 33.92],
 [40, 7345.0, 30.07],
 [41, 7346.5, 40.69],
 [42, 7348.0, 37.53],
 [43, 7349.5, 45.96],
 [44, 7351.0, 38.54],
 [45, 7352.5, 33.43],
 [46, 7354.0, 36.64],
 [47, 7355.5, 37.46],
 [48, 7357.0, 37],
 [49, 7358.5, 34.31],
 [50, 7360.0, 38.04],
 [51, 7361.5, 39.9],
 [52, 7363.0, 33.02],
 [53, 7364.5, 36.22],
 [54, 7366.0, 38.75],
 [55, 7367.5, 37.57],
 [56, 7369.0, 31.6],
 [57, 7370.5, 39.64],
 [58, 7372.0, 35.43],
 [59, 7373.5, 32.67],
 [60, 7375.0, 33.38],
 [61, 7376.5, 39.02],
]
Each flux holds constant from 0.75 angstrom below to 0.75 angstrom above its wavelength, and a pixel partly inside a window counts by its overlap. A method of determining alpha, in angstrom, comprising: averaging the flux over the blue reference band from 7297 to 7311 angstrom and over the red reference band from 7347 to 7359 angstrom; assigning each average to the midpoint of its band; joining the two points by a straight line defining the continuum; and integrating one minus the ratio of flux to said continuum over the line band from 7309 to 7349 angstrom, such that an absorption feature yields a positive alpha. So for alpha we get 1.04 angstrom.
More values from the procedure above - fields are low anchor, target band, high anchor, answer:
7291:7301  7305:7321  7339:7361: -0.6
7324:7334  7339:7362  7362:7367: -0.2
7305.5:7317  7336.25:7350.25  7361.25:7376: -0.2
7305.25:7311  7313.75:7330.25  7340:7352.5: 0.9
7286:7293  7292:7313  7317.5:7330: -0.7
